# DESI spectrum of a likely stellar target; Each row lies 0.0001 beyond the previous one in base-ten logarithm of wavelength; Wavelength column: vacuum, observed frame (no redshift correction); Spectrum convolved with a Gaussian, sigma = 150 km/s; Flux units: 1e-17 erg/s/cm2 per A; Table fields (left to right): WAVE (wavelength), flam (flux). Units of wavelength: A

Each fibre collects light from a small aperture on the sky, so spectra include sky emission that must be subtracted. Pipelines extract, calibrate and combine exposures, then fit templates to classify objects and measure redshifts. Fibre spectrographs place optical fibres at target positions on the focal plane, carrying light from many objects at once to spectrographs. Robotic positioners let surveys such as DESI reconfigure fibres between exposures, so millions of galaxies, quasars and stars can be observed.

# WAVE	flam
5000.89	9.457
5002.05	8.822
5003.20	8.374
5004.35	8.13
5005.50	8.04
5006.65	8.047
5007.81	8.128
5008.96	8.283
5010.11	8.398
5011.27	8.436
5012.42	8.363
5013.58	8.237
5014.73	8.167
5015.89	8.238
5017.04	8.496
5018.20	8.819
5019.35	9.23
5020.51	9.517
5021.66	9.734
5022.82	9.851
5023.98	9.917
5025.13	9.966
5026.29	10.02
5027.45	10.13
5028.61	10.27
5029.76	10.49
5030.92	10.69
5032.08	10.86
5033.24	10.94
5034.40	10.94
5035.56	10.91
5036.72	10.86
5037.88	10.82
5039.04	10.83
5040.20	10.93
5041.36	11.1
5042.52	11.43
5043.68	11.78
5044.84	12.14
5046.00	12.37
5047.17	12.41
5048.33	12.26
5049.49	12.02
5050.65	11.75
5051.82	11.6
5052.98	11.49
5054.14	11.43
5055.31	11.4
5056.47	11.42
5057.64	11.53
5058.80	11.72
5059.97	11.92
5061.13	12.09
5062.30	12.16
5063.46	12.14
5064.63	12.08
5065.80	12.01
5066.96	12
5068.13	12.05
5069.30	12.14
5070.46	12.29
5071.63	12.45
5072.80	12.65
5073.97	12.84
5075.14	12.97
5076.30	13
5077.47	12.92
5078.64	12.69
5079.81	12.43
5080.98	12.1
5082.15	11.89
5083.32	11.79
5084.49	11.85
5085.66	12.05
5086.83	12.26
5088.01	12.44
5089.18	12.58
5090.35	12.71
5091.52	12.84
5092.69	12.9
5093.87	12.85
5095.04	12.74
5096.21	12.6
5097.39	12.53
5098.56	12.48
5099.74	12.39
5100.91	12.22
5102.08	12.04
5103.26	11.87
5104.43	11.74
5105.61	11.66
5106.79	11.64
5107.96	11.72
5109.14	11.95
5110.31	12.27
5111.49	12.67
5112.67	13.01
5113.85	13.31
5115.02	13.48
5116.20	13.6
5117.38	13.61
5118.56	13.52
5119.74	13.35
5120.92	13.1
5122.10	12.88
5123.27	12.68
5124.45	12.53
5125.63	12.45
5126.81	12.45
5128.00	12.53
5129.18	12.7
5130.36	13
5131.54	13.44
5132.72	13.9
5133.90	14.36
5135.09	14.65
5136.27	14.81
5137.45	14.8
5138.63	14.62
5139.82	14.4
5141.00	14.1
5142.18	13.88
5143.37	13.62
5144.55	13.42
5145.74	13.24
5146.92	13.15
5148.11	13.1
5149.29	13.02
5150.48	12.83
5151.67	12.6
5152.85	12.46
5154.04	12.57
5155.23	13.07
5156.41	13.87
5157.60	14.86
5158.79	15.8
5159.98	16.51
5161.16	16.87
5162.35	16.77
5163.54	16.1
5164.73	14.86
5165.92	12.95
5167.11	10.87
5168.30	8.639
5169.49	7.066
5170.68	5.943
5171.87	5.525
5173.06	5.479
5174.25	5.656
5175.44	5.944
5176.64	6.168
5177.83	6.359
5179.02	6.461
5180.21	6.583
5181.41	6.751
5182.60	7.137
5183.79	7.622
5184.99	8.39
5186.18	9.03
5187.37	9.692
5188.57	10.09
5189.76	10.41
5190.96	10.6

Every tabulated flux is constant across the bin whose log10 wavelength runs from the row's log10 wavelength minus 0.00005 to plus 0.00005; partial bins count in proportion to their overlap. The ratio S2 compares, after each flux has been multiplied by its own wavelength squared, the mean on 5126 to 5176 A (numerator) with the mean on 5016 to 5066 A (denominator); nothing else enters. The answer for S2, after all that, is 1.20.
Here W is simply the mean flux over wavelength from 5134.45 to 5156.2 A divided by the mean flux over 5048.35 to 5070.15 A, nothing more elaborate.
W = 1.15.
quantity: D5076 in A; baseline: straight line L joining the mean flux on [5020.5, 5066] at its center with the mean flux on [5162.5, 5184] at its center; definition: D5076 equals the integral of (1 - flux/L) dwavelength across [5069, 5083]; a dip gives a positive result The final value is -2.7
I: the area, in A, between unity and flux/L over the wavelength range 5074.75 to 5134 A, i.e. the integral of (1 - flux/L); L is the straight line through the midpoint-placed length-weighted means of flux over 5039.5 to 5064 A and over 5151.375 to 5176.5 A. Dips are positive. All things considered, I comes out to -5.0 A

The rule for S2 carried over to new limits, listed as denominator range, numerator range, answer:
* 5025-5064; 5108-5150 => 1.22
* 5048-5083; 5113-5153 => 1.14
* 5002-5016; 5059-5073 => 1.50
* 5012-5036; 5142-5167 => 1.52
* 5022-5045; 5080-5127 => 1.20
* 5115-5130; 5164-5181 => 0.61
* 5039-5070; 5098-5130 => 1.09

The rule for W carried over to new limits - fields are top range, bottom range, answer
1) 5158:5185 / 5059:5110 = 0.78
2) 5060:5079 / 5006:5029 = 1.38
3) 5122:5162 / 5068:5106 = 1.11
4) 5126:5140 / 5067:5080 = 1.10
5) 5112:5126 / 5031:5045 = 1.19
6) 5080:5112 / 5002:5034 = 1.33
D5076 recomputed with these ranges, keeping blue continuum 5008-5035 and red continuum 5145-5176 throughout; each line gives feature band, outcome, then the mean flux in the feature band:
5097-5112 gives -1.6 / 12.1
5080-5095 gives -2.5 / 12.4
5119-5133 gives -2.0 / 12.9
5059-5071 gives -2.2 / 12.1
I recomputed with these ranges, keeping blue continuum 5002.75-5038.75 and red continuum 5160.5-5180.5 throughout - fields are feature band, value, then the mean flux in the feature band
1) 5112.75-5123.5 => -4.5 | 13.3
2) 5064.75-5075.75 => -3.5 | 12.4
